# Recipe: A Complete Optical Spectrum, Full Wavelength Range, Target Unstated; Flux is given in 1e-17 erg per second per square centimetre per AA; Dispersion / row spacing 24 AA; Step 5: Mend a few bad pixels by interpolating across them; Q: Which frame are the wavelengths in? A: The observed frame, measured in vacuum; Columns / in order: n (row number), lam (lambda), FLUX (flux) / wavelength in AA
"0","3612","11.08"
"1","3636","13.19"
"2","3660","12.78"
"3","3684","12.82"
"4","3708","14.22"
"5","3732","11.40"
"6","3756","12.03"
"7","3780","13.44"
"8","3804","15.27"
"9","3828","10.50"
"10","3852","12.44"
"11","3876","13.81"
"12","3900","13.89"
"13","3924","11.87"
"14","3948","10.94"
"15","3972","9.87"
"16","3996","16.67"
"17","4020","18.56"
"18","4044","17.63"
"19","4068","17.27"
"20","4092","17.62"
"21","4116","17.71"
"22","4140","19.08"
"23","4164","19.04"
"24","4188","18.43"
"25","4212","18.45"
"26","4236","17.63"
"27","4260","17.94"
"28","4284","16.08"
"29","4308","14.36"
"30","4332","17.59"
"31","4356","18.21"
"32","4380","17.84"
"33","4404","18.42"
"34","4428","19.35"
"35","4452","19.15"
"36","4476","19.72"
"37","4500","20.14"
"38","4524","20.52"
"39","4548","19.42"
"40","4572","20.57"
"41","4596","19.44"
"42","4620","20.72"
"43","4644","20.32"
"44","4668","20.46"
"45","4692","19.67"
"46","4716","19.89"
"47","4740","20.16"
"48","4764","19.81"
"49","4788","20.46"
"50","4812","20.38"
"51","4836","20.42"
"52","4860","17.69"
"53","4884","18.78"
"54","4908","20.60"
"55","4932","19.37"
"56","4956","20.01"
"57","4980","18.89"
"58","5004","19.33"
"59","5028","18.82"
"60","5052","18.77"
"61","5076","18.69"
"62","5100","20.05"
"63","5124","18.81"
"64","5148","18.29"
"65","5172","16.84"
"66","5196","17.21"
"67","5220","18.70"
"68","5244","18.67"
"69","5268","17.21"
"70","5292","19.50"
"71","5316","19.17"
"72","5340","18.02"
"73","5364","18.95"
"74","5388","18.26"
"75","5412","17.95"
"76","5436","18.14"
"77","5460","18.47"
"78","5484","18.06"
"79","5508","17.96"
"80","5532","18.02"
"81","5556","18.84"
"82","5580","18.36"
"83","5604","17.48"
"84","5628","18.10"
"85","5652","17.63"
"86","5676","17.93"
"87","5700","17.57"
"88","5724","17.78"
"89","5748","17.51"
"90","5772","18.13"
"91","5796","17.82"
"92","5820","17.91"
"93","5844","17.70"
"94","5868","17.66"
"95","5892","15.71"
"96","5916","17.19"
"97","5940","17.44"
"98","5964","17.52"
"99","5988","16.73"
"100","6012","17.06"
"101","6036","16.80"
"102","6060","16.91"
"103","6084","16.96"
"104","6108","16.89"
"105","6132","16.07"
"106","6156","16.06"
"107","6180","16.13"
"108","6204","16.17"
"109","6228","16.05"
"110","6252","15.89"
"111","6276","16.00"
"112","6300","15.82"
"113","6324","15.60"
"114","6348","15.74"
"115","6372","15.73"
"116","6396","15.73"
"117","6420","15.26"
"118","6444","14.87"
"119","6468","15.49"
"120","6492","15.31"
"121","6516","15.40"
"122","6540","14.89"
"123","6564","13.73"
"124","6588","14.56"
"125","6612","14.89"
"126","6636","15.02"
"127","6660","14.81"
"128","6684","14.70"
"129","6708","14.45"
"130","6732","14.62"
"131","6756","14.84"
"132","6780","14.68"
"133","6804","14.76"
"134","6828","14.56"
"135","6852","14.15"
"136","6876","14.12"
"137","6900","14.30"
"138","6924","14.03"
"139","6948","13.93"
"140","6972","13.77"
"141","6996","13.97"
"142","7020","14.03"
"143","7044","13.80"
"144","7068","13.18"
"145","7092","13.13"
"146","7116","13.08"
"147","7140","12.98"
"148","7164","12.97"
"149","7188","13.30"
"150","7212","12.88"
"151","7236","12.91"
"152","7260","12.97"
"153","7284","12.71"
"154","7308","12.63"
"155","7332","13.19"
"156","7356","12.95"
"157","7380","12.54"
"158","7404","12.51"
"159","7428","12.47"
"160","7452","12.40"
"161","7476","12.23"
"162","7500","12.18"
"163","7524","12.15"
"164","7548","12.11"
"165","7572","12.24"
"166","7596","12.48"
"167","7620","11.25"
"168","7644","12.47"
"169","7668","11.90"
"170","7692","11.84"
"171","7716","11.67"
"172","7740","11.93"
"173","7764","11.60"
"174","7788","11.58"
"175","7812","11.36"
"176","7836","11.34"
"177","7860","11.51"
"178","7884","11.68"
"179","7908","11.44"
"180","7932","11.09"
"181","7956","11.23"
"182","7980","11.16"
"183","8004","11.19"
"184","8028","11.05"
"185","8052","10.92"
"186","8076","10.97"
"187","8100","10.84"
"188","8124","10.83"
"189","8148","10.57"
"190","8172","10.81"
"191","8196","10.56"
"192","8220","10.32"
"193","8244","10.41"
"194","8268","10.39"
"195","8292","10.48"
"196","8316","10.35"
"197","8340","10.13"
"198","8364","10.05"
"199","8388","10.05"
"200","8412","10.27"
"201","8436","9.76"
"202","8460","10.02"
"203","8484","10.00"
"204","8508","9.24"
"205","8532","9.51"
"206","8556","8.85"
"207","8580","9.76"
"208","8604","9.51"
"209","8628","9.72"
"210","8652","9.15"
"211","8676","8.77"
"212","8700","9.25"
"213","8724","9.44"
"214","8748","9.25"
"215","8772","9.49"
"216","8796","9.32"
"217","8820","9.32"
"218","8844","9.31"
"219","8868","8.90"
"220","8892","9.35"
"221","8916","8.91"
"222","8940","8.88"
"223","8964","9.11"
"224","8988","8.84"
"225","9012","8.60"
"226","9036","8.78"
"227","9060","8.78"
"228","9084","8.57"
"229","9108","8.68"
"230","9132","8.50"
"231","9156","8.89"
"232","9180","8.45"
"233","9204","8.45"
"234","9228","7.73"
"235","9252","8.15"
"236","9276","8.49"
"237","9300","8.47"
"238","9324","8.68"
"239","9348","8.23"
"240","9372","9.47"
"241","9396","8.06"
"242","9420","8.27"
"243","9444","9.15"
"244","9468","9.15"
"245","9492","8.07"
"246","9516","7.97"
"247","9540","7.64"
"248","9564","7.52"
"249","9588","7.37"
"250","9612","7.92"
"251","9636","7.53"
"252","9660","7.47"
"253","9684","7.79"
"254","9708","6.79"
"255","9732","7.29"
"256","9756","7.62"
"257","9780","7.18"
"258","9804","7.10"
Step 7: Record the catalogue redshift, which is 0.000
